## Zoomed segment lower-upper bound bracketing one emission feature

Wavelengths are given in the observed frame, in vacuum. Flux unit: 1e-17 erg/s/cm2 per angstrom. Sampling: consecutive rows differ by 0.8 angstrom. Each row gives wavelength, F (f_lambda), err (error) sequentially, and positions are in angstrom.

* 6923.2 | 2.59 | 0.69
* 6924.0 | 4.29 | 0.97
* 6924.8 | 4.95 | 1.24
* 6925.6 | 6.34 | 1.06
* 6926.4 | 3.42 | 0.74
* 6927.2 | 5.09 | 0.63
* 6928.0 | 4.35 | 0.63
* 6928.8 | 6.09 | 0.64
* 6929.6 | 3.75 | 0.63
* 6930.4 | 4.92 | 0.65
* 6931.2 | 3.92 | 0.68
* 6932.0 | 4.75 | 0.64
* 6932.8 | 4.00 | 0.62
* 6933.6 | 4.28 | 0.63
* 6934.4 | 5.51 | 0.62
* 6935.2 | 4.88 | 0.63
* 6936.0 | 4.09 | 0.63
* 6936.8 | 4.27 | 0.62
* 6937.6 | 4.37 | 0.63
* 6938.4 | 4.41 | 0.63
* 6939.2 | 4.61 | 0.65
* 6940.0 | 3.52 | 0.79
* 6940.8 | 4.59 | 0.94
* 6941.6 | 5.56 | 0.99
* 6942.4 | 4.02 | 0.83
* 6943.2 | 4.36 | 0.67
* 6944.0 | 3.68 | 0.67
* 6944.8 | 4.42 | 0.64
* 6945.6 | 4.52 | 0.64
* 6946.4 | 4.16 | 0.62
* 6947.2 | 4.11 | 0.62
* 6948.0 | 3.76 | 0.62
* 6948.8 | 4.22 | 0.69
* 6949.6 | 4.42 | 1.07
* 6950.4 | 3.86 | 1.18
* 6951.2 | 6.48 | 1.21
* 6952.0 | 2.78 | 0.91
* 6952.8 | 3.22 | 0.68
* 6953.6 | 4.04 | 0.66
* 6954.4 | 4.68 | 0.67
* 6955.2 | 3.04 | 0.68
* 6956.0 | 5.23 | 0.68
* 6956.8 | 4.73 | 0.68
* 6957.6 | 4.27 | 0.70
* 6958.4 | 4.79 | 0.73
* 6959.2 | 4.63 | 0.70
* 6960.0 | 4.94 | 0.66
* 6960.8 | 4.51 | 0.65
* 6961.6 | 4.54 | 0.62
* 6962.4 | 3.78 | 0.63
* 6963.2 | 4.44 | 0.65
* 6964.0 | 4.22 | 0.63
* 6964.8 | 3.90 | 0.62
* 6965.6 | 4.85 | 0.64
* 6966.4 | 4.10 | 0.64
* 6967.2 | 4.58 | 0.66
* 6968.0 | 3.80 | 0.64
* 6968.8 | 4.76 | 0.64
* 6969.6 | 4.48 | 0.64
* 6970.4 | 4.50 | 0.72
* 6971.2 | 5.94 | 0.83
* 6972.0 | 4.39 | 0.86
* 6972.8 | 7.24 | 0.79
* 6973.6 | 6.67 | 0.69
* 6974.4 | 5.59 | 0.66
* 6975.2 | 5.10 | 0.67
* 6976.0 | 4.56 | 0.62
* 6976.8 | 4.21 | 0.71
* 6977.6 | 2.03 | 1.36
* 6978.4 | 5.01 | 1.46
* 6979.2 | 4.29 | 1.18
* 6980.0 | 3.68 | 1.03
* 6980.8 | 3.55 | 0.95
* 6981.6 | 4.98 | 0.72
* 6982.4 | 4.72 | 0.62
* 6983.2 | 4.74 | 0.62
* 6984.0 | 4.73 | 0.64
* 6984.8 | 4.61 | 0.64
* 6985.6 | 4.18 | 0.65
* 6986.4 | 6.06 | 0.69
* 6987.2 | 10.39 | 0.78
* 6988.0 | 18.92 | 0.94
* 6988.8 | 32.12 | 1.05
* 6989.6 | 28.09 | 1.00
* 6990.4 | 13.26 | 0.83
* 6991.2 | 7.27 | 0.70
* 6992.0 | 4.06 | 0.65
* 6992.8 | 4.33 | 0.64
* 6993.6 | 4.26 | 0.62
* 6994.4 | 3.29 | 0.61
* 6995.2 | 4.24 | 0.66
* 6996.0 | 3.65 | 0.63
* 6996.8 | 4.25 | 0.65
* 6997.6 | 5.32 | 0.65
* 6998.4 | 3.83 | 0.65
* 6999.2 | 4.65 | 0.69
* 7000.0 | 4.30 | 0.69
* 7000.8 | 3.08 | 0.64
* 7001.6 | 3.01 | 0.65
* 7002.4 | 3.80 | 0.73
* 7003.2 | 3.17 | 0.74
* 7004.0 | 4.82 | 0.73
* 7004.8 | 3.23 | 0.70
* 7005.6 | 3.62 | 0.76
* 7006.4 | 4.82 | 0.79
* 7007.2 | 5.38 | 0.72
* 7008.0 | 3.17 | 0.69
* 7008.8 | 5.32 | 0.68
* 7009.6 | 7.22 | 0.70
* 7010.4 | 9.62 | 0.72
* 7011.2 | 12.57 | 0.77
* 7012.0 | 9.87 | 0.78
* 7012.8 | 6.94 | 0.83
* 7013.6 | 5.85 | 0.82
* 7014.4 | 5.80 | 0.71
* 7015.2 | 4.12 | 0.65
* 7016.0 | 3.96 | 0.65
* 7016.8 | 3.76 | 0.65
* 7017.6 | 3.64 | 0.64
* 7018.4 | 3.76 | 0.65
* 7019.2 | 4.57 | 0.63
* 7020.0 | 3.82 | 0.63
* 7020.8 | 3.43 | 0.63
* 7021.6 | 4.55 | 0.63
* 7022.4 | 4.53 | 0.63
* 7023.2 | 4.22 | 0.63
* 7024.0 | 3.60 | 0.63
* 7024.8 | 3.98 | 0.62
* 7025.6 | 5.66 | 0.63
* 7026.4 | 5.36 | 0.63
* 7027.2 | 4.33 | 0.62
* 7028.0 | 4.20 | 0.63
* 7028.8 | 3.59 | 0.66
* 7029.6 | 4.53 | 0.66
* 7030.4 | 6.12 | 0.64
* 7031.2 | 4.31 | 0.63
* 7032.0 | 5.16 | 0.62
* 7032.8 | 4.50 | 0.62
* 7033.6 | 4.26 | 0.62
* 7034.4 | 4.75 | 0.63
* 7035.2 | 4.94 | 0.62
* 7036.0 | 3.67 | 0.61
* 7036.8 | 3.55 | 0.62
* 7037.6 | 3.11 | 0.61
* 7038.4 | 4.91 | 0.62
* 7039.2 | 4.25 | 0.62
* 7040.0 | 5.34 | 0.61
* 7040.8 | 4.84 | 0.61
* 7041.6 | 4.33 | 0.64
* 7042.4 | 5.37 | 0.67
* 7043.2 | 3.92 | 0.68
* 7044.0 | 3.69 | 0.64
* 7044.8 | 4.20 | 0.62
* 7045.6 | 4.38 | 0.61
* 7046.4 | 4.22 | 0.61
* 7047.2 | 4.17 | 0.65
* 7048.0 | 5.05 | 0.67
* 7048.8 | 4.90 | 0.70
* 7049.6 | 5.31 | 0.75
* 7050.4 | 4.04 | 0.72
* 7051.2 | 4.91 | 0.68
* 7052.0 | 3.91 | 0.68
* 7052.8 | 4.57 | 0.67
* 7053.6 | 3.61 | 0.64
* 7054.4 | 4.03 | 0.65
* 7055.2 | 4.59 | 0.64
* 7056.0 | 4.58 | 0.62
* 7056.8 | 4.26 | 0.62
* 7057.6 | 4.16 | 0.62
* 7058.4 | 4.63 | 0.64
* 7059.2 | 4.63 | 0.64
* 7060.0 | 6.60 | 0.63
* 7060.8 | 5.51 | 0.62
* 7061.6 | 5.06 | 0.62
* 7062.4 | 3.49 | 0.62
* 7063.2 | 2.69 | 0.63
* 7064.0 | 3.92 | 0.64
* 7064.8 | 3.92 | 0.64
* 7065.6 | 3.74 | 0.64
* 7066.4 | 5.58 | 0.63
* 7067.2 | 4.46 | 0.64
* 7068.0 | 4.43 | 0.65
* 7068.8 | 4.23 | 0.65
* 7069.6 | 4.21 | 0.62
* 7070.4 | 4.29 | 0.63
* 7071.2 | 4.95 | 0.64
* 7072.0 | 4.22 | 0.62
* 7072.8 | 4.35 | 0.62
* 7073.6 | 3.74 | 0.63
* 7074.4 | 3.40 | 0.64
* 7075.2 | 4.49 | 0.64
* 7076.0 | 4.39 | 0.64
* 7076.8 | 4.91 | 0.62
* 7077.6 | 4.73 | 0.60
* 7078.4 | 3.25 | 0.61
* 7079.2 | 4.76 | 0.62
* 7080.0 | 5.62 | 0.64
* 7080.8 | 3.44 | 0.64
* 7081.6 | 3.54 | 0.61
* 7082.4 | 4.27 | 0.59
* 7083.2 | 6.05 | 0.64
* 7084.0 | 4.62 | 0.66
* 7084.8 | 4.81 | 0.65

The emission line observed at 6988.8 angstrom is Halpha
